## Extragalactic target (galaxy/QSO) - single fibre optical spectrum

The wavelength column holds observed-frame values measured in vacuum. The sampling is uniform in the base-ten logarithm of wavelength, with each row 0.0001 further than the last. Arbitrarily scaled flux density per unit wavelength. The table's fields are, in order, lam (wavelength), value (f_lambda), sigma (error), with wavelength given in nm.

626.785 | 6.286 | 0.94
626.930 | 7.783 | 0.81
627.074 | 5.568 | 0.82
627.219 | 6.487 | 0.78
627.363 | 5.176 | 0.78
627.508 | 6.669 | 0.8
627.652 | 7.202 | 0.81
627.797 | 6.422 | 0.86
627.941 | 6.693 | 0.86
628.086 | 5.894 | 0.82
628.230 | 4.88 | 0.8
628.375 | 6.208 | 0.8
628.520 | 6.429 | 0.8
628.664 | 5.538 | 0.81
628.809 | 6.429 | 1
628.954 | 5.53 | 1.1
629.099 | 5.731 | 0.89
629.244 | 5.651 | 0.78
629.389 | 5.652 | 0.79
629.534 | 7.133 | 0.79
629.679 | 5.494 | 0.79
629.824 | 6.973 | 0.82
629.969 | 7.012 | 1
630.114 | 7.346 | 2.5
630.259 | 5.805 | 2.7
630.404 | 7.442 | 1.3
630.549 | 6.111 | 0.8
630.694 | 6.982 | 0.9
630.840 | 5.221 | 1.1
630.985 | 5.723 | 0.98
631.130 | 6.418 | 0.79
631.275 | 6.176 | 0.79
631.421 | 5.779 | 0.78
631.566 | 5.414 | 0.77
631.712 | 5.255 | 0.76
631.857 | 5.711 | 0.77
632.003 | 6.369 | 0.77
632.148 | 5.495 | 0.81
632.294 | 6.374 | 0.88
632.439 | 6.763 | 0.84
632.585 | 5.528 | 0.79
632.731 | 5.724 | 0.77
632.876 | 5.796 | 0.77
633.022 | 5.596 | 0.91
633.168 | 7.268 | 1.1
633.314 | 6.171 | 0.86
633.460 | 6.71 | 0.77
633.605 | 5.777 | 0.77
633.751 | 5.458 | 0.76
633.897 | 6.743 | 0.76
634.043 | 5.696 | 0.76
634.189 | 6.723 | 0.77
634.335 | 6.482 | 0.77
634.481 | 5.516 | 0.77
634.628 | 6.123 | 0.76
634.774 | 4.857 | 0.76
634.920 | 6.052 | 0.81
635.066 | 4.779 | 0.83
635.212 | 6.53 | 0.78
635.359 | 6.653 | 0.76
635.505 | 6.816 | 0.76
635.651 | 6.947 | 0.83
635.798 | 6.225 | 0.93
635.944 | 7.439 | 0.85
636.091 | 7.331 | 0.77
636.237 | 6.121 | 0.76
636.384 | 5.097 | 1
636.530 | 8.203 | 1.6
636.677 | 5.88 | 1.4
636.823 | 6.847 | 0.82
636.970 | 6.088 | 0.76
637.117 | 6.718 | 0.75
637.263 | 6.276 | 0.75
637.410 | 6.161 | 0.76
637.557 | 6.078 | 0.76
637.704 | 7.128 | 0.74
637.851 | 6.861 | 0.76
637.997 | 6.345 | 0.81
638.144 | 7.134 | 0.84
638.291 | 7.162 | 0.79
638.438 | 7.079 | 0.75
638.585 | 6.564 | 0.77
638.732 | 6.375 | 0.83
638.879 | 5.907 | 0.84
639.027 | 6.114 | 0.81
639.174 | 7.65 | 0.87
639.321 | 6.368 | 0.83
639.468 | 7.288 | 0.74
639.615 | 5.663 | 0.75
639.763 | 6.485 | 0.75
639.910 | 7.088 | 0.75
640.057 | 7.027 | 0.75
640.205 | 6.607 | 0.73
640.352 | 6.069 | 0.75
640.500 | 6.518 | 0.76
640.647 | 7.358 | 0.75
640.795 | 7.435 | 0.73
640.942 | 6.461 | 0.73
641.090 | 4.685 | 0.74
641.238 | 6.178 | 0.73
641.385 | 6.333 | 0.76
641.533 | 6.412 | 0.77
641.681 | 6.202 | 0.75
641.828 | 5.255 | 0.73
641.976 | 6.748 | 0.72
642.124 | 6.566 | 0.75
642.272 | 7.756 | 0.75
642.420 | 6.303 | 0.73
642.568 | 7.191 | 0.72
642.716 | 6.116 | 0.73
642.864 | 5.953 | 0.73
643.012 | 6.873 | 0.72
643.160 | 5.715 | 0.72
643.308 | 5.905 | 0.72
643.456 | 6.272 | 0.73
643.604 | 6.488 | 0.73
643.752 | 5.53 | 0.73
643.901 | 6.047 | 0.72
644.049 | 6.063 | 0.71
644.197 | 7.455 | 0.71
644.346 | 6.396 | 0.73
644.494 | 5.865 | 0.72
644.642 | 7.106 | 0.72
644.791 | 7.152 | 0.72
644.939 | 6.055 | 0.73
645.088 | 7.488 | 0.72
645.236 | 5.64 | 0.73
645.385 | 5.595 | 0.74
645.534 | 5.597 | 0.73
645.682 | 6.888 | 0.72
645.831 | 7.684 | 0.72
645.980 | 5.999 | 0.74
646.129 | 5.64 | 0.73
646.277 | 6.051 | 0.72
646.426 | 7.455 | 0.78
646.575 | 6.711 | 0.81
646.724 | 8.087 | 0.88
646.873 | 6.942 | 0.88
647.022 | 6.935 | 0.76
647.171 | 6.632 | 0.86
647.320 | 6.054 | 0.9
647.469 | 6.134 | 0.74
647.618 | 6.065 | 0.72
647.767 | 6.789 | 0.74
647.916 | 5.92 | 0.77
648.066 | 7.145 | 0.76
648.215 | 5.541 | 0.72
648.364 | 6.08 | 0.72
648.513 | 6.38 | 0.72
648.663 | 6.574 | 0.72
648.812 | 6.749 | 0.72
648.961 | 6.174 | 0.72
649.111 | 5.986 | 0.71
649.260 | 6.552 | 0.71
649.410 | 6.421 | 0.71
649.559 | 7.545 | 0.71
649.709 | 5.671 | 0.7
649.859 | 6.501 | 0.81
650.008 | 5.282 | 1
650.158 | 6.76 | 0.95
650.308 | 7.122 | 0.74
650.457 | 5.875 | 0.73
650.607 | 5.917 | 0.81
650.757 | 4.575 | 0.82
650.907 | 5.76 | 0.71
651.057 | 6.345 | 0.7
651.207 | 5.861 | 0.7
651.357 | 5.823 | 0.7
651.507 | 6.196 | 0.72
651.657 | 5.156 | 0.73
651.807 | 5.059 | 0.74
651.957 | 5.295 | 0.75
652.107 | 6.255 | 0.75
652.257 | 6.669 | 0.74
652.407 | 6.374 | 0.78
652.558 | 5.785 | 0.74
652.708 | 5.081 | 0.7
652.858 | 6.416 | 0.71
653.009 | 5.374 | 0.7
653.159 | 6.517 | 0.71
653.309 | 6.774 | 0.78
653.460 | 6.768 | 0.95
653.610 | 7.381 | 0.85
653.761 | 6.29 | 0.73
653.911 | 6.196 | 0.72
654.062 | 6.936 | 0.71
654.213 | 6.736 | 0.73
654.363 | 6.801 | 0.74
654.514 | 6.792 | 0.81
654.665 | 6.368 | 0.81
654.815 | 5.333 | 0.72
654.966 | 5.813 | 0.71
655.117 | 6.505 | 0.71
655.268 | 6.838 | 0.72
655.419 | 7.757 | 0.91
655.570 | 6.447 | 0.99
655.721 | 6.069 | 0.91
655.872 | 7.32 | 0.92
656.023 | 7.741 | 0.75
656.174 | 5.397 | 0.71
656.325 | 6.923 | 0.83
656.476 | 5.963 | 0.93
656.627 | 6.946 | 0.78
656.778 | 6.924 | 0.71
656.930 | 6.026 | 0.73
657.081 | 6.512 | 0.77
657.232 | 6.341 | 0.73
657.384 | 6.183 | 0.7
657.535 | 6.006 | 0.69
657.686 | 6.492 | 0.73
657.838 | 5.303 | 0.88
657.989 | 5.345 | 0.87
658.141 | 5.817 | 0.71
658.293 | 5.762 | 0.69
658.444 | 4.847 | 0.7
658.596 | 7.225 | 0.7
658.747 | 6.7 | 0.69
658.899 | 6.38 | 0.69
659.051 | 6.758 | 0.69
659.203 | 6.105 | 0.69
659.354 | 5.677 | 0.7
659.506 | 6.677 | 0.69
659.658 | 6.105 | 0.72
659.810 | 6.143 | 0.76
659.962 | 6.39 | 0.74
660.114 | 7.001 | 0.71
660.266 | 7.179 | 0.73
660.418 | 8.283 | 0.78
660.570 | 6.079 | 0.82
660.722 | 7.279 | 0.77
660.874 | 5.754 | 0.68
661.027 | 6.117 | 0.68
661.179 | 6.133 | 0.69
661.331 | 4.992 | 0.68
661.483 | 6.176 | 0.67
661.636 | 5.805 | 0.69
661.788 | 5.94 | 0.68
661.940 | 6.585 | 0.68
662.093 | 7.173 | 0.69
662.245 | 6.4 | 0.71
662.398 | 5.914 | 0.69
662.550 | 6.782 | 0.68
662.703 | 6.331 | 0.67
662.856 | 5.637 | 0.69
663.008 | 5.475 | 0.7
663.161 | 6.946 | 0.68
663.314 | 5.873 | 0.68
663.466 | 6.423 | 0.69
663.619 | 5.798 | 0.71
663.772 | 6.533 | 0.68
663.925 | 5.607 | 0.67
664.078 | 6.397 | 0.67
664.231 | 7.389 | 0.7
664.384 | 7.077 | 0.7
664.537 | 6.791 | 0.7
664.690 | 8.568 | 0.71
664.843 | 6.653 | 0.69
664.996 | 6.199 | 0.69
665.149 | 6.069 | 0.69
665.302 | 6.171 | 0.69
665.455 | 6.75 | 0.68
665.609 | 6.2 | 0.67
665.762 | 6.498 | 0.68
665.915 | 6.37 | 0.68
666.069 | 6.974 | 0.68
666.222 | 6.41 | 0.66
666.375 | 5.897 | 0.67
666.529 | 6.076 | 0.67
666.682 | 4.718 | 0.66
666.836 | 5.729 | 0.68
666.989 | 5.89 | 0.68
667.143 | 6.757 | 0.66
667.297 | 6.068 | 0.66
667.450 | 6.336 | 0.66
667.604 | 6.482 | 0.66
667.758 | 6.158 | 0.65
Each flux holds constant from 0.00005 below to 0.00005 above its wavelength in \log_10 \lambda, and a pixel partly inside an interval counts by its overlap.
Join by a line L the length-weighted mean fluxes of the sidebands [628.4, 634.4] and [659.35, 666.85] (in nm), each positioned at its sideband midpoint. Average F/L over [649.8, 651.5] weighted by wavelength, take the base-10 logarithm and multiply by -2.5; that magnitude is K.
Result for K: 0.05 mag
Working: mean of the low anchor 6.14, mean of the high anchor 6.37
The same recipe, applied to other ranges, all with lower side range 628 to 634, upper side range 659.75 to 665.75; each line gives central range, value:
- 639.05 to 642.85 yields -0.06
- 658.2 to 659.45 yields 0.04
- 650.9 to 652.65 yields 0.08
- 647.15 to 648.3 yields 0.00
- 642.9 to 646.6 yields -0.02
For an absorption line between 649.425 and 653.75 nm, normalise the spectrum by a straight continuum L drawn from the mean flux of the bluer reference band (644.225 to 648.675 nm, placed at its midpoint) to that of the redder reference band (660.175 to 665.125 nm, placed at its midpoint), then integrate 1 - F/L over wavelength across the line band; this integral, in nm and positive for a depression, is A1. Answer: 0.26 nm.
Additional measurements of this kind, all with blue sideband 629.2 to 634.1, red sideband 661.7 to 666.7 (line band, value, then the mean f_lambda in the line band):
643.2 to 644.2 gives 0.015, 6.15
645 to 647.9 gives -0.125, 6.53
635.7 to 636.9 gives -0.090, 6.65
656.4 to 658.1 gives 0.045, 6.18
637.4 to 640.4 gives -0.212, 6.64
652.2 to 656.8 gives -0.117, 6.49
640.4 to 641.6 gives -0.038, 6.41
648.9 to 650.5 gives -0.020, 6.36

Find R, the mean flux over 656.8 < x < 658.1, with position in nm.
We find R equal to 6.05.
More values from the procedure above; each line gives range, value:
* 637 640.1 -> 6.63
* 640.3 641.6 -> 6.39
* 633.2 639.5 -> 6.43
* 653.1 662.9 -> 6.4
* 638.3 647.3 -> 6.5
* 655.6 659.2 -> 6.3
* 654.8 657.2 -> 6.56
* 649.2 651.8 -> 6.05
